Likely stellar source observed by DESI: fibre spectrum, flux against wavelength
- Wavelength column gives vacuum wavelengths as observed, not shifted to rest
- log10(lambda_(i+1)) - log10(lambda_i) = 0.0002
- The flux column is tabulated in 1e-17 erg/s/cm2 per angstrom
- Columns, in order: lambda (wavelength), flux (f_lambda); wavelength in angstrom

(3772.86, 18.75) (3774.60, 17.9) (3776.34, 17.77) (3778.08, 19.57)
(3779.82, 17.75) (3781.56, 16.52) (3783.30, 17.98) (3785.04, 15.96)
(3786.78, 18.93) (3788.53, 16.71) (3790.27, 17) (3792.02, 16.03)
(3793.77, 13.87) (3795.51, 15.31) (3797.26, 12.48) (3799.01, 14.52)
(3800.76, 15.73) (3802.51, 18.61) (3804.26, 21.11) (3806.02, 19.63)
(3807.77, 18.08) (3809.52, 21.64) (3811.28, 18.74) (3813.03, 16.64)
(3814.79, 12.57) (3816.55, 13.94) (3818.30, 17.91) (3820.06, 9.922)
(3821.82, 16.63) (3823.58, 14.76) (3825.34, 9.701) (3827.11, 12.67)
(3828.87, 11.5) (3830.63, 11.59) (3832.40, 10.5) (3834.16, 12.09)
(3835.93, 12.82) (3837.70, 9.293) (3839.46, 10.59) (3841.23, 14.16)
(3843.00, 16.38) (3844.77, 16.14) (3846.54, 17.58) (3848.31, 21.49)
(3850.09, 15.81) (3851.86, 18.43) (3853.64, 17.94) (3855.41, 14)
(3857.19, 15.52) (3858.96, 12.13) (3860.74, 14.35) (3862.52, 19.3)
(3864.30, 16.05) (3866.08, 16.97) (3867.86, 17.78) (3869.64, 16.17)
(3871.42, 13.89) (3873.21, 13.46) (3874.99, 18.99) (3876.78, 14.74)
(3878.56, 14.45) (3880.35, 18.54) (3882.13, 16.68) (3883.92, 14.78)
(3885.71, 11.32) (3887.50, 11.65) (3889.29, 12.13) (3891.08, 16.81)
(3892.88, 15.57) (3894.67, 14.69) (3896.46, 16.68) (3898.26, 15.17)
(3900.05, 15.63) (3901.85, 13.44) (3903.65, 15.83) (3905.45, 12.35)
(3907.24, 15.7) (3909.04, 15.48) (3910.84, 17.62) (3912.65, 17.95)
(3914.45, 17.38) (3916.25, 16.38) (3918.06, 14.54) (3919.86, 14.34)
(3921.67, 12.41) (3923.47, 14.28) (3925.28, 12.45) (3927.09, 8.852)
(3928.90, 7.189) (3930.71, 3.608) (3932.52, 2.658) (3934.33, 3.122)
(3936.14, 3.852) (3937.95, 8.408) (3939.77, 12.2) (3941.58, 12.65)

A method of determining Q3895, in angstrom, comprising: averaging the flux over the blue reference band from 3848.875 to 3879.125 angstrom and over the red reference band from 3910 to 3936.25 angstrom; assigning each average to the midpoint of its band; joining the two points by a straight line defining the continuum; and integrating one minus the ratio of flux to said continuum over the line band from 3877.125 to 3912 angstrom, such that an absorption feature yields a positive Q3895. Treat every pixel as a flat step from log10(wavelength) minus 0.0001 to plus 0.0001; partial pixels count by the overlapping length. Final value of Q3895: -3.9 angstrom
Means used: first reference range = 16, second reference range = 11.3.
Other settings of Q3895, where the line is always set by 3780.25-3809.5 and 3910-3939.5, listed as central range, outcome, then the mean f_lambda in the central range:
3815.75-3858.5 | 2.03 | 14.2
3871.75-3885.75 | -2.67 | 15.6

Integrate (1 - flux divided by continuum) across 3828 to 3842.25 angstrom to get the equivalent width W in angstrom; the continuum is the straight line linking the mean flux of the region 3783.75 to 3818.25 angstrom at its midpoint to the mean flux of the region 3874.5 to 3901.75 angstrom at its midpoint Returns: 4.0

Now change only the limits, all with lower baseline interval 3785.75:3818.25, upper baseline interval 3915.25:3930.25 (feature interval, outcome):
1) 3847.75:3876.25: -3.4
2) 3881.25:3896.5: -0.9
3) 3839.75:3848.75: -0.8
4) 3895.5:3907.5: -1.7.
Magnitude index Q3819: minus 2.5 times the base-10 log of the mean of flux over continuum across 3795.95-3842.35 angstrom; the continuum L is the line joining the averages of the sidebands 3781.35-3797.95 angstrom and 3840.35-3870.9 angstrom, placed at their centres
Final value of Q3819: 0.12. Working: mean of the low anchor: 16.1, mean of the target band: 14.5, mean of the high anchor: 16.5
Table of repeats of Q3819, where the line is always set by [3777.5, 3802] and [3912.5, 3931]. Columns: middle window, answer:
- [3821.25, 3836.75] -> 0.227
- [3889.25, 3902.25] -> -0.137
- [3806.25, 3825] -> -0.027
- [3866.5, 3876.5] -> -0.138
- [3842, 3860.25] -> -0.127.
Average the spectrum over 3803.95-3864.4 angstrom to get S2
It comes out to 15.1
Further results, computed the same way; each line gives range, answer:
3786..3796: 16.3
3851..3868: 16.2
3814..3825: 14.1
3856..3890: 15.2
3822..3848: 13.1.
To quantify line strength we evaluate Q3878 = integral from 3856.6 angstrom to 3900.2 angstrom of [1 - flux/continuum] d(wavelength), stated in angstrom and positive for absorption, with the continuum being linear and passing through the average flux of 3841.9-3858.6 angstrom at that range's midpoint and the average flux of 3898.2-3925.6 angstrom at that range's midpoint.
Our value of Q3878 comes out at 2.0 angstrom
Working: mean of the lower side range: 16.8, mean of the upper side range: 15.1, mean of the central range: 15.3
